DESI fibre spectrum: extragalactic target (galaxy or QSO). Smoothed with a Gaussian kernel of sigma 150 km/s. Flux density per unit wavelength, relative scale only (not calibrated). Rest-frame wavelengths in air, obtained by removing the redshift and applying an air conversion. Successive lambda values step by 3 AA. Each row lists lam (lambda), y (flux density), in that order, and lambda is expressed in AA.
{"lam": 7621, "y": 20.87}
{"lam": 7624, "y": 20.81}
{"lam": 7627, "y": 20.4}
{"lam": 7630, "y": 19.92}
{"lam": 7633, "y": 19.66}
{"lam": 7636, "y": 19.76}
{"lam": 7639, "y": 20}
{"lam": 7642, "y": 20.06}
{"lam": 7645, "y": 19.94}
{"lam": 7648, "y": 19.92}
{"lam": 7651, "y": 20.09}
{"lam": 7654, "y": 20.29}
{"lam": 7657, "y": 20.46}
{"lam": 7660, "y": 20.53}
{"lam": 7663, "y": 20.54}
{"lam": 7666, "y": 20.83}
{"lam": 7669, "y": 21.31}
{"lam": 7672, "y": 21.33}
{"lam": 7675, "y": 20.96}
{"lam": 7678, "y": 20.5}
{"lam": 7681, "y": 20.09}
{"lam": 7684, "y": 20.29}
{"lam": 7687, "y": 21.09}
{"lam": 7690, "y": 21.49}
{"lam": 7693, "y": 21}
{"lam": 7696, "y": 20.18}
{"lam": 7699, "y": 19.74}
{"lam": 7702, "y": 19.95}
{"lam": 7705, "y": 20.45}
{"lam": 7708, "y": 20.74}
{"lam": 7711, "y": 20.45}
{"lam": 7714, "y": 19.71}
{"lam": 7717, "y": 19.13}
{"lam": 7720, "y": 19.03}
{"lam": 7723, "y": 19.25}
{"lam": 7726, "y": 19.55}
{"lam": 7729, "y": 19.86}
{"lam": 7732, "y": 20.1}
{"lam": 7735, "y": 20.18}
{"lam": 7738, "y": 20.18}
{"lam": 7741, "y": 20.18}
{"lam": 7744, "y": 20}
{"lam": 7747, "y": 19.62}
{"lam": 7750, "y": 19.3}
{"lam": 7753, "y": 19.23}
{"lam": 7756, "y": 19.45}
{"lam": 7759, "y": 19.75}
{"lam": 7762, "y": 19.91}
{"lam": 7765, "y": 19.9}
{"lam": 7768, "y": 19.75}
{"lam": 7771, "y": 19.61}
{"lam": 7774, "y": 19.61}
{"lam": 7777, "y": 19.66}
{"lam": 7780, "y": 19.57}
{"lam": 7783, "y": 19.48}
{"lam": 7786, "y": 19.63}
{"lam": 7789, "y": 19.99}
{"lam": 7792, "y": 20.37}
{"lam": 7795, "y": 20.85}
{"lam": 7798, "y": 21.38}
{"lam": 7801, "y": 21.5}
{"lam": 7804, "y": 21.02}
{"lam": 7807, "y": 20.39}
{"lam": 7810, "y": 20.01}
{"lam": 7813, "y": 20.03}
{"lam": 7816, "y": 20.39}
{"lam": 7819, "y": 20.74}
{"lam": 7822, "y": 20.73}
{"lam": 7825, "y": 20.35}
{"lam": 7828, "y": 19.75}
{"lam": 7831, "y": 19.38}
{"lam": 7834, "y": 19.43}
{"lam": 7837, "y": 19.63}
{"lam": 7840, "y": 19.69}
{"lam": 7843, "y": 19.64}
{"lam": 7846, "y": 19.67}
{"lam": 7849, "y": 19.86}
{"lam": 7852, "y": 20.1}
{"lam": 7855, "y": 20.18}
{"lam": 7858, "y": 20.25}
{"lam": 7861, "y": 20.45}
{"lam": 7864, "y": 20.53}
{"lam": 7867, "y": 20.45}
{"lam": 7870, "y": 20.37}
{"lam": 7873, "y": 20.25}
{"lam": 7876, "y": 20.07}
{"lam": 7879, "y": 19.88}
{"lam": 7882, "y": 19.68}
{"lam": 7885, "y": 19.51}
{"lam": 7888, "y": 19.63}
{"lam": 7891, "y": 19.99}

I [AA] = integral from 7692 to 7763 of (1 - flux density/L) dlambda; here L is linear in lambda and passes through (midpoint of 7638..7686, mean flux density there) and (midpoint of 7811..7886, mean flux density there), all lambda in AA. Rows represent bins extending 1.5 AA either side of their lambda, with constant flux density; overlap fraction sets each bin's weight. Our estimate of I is 1.6 AA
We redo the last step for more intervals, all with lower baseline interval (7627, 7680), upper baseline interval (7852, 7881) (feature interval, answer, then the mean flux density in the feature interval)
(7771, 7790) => 0.6 AA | 19.6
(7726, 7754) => 0.6 AA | 19.8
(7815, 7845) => 0.5 AA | 20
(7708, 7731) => 0.8 AA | 19.7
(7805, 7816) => 0.0 AA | 20.2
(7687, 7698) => -0.3 AA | 20.9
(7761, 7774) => 0.3 AA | 19.8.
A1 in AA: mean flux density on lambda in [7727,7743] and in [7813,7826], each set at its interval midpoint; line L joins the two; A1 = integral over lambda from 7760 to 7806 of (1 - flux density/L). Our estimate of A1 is 0.39 AA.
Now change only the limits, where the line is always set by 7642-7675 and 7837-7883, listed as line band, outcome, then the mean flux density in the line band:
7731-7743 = 0.1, 20.2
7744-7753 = 0.4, 19.5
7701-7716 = 0.1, 20.2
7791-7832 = -0.7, 20.5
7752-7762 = 0.4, 19.6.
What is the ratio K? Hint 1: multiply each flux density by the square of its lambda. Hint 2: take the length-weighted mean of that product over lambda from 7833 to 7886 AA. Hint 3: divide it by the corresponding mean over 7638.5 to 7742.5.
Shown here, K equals 1.03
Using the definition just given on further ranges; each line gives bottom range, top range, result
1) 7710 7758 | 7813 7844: 1.04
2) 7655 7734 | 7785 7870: 1.03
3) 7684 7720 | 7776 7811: 1.03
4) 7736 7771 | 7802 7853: 1.04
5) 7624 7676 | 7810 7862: 1.03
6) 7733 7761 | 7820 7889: 1.04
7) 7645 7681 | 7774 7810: 1.02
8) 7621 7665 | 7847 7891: 1.05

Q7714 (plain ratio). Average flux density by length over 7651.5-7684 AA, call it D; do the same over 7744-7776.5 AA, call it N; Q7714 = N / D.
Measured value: 0.95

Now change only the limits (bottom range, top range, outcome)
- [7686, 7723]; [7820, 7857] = 0.98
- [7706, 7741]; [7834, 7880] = 1.01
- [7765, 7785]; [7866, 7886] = 1.02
